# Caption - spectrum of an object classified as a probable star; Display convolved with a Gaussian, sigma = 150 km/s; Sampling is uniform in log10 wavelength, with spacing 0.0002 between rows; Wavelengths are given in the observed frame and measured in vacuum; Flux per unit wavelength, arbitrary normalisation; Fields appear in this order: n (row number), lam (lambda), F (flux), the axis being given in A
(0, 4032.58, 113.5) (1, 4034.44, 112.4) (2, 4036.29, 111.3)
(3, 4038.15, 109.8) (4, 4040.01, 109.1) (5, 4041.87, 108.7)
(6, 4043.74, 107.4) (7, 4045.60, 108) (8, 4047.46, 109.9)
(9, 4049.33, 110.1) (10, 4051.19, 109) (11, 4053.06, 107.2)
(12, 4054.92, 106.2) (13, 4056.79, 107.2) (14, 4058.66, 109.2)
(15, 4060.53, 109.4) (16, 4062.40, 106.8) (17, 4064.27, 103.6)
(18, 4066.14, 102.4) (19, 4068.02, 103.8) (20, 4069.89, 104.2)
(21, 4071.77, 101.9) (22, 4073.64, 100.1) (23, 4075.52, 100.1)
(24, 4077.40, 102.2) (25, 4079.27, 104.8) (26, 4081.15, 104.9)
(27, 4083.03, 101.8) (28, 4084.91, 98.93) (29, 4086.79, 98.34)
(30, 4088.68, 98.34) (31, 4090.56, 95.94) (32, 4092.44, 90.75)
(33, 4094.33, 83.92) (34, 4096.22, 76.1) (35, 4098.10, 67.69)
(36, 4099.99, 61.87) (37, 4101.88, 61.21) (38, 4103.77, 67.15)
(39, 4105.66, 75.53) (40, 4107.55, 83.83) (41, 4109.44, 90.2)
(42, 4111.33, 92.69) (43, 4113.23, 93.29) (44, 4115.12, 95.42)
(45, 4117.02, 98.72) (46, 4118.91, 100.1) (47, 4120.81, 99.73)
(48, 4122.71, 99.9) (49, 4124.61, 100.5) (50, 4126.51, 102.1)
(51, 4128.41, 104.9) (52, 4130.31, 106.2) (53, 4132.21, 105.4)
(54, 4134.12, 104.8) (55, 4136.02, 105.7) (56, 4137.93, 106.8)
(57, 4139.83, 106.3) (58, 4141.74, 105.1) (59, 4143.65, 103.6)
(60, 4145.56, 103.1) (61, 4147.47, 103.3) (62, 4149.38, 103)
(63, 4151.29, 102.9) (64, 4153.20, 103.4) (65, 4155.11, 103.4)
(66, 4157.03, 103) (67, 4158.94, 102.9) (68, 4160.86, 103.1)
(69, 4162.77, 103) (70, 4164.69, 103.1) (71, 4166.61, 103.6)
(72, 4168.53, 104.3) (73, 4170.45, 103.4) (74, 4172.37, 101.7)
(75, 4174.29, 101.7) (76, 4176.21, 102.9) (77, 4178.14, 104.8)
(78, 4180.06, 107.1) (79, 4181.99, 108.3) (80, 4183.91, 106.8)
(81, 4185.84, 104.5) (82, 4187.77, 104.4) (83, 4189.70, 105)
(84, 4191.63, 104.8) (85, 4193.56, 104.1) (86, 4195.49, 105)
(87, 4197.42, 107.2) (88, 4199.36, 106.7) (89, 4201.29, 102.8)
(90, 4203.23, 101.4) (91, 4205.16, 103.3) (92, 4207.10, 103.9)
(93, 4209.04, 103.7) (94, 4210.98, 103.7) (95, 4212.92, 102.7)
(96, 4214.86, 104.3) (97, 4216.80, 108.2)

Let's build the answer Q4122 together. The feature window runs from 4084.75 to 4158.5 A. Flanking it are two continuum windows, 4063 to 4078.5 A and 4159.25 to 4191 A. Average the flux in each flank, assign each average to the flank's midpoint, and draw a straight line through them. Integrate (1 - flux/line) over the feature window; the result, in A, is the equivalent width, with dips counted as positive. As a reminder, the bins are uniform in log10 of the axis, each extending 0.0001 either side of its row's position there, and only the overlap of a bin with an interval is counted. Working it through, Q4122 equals 5.9 A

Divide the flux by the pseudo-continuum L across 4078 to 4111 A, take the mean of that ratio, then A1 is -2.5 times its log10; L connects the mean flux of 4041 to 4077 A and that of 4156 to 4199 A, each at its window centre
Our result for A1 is 0.219 mag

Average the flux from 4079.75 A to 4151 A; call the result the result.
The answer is 94.7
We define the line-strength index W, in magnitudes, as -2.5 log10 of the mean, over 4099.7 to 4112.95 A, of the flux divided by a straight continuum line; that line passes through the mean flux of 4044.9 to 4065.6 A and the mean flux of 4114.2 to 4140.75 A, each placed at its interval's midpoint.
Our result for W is 0.32 mag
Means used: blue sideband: 108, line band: 77.6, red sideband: 103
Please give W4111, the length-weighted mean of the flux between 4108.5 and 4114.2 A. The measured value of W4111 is 92.1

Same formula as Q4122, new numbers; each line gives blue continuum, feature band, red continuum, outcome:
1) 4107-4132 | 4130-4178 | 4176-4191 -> -0.8 A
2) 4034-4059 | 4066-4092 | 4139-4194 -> 1.6 A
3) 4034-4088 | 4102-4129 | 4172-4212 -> 3.4 A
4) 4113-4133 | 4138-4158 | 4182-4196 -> -0.3 A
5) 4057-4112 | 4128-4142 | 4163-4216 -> -1.0 A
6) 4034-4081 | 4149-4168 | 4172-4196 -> 0.4 A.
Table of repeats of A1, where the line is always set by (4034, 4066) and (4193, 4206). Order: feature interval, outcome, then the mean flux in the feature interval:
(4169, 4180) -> 0.018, 103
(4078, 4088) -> 0.060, 102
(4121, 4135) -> 0.032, 103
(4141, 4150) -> 0.023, 104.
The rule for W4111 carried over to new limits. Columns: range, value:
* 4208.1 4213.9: 103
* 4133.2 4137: 105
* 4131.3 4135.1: 105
